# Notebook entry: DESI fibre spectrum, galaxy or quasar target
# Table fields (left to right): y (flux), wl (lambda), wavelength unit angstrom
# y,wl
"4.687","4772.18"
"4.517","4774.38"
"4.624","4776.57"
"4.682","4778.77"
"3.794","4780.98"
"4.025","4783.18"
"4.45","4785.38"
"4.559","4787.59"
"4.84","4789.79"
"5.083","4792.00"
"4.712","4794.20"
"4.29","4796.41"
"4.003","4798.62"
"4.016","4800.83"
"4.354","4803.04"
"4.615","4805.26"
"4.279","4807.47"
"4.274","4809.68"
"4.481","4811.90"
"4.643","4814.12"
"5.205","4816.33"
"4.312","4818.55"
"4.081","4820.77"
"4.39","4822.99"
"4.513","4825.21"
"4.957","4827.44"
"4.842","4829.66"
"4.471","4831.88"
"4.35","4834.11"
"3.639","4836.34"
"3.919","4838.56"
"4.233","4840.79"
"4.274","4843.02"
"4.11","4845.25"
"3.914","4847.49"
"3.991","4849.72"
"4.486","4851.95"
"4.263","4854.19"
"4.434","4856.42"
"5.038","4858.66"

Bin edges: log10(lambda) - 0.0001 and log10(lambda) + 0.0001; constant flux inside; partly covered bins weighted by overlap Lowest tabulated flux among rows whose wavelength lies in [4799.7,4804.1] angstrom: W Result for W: 4.016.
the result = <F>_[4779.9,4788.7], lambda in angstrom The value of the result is 4.21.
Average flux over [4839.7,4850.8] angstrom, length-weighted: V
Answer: 4.1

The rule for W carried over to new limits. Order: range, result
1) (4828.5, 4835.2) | 4.35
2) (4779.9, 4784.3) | 3.794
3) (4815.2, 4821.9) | 4.081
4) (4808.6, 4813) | 4.274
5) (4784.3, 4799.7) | 4.003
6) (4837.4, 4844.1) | 3.919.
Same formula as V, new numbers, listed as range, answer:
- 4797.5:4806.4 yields 4.25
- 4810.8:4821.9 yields 4.55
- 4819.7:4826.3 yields 4.33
